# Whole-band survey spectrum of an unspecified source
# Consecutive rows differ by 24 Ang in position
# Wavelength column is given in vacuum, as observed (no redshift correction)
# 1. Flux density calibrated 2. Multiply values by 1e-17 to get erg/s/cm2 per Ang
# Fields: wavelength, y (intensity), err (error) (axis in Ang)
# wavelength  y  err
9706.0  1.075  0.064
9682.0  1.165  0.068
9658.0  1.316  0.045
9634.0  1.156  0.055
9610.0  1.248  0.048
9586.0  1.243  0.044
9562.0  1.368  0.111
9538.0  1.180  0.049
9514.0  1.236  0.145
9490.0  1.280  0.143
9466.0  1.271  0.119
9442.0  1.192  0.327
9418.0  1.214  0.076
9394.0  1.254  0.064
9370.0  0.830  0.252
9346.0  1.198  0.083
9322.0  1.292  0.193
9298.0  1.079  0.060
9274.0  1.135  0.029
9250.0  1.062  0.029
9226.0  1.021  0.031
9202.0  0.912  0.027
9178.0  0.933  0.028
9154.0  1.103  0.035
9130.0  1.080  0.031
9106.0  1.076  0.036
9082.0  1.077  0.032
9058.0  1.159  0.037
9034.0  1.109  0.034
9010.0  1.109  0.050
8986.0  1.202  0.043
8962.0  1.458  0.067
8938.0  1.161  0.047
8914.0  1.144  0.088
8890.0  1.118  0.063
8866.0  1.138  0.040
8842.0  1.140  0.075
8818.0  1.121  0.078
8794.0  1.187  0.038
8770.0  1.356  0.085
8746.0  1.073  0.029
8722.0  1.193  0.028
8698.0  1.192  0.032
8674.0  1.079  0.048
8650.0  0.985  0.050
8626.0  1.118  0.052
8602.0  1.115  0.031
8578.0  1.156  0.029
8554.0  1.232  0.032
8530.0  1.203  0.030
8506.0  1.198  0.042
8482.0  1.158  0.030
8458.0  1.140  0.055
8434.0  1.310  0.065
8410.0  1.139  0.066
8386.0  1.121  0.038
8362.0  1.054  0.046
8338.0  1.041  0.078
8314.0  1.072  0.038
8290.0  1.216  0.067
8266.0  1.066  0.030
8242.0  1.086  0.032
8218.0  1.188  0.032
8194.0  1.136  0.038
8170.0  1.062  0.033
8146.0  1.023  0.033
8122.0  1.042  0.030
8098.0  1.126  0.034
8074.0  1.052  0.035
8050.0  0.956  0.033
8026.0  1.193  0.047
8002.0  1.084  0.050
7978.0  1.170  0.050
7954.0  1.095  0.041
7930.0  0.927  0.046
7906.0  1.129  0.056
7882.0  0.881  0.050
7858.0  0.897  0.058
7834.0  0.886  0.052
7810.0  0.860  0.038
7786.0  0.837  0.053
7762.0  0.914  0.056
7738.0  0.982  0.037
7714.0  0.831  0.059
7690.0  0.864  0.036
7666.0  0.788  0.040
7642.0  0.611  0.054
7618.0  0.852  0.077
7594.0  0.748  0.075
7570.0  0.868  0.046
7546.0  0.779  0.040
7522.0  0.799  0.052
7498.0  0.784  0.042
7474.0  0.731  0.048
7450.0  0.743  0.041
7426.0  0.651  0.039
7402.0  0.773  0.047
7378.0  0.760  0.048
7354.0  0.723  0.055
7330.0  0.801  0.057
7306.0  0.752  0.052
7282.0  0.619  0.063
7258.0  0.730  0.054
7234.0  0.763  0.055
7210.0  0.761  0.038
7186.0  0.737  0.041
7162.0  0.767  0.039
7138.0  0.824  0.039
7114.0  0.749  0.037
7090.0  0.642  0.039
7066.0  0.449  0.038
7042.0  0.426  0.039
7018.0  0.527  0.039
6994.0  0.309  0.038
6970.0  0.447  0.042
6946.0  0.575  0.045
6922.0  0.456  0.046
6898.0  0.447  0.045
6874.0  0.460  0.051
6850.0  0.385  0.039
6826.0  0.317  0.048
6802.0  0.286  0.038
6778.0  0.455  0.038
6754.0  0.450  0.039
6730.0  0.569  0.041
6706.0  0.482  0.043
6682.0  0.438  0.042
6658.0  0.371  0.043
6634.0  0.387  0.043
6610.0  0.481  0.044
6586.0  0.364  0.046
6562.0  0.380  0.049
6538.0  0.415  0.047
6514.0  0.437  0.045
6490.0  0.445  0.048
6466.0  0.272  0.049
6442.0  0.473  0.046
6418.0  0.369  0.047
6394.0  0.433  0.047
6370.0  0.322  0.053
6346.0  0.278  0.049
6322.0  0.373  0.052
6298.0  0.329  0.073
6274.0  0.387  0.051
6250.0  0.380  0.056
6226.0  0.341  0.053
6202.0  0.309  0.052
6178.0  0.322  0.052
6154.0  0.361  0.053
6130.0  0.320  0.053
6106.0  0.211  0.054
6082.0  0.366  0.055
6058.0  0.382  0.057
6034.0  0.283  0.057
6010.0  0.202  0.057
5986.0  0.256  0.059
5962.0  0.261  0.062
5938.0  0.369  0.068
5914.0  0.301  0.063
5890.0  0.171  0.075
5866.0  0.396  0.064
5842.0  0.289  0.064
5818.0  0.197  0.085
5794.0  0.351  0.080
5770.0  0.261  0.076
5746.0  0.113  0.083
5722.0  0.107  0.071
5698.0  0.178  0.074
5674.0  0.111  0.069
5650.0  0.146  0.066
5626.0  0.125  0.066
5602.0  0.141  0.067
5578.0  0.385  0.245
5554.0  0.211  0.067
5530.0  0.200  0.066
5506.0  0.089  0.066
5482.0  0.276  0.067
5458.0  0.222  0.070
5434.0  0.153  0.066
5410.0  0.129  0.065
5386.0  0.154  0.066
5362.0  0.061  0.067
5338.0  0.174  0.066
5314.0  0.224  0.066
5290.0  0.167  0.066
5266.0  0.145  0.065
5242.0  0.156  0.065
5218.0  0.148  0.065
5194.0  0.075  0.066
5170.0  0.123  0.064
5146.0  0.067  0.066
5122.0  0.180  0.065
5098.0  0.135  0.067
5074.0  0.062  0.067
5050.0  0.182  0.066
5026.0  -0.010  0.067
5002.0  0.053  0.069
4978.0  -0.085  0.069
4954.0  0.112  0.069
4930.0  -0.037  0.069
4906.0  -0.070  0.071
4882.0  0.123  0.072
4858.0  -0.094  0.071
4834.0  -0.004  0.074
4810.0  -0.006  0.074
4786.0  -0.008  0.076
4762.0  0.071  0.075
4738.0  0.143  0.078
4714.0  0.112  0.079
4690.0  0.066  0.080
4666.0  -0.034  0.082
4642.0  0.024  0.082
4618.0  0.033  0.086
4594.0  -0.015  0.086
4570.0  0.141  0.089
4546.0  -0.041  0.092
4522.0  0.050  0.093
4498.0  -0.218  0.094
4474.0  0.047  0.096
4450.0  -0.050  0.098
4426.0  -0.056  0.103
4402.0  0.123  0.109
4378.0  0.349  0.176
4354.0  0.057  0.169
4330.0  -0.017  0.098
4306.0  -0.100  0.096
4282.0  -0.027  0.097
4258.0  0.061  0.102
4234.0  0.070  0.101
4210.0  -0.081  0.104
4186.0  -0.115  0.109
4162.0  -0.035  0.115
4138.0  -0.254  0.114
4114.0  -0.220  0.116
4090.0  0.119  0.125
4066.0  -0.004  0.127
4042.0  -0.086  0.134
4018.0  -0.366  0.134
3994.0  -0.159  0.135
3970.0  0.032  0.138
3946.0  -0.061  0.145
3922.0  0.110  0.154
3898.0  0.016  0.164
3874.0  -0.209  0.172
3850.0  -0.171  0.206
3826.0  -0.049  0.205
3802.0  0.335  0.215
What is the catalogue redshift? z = 0.777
